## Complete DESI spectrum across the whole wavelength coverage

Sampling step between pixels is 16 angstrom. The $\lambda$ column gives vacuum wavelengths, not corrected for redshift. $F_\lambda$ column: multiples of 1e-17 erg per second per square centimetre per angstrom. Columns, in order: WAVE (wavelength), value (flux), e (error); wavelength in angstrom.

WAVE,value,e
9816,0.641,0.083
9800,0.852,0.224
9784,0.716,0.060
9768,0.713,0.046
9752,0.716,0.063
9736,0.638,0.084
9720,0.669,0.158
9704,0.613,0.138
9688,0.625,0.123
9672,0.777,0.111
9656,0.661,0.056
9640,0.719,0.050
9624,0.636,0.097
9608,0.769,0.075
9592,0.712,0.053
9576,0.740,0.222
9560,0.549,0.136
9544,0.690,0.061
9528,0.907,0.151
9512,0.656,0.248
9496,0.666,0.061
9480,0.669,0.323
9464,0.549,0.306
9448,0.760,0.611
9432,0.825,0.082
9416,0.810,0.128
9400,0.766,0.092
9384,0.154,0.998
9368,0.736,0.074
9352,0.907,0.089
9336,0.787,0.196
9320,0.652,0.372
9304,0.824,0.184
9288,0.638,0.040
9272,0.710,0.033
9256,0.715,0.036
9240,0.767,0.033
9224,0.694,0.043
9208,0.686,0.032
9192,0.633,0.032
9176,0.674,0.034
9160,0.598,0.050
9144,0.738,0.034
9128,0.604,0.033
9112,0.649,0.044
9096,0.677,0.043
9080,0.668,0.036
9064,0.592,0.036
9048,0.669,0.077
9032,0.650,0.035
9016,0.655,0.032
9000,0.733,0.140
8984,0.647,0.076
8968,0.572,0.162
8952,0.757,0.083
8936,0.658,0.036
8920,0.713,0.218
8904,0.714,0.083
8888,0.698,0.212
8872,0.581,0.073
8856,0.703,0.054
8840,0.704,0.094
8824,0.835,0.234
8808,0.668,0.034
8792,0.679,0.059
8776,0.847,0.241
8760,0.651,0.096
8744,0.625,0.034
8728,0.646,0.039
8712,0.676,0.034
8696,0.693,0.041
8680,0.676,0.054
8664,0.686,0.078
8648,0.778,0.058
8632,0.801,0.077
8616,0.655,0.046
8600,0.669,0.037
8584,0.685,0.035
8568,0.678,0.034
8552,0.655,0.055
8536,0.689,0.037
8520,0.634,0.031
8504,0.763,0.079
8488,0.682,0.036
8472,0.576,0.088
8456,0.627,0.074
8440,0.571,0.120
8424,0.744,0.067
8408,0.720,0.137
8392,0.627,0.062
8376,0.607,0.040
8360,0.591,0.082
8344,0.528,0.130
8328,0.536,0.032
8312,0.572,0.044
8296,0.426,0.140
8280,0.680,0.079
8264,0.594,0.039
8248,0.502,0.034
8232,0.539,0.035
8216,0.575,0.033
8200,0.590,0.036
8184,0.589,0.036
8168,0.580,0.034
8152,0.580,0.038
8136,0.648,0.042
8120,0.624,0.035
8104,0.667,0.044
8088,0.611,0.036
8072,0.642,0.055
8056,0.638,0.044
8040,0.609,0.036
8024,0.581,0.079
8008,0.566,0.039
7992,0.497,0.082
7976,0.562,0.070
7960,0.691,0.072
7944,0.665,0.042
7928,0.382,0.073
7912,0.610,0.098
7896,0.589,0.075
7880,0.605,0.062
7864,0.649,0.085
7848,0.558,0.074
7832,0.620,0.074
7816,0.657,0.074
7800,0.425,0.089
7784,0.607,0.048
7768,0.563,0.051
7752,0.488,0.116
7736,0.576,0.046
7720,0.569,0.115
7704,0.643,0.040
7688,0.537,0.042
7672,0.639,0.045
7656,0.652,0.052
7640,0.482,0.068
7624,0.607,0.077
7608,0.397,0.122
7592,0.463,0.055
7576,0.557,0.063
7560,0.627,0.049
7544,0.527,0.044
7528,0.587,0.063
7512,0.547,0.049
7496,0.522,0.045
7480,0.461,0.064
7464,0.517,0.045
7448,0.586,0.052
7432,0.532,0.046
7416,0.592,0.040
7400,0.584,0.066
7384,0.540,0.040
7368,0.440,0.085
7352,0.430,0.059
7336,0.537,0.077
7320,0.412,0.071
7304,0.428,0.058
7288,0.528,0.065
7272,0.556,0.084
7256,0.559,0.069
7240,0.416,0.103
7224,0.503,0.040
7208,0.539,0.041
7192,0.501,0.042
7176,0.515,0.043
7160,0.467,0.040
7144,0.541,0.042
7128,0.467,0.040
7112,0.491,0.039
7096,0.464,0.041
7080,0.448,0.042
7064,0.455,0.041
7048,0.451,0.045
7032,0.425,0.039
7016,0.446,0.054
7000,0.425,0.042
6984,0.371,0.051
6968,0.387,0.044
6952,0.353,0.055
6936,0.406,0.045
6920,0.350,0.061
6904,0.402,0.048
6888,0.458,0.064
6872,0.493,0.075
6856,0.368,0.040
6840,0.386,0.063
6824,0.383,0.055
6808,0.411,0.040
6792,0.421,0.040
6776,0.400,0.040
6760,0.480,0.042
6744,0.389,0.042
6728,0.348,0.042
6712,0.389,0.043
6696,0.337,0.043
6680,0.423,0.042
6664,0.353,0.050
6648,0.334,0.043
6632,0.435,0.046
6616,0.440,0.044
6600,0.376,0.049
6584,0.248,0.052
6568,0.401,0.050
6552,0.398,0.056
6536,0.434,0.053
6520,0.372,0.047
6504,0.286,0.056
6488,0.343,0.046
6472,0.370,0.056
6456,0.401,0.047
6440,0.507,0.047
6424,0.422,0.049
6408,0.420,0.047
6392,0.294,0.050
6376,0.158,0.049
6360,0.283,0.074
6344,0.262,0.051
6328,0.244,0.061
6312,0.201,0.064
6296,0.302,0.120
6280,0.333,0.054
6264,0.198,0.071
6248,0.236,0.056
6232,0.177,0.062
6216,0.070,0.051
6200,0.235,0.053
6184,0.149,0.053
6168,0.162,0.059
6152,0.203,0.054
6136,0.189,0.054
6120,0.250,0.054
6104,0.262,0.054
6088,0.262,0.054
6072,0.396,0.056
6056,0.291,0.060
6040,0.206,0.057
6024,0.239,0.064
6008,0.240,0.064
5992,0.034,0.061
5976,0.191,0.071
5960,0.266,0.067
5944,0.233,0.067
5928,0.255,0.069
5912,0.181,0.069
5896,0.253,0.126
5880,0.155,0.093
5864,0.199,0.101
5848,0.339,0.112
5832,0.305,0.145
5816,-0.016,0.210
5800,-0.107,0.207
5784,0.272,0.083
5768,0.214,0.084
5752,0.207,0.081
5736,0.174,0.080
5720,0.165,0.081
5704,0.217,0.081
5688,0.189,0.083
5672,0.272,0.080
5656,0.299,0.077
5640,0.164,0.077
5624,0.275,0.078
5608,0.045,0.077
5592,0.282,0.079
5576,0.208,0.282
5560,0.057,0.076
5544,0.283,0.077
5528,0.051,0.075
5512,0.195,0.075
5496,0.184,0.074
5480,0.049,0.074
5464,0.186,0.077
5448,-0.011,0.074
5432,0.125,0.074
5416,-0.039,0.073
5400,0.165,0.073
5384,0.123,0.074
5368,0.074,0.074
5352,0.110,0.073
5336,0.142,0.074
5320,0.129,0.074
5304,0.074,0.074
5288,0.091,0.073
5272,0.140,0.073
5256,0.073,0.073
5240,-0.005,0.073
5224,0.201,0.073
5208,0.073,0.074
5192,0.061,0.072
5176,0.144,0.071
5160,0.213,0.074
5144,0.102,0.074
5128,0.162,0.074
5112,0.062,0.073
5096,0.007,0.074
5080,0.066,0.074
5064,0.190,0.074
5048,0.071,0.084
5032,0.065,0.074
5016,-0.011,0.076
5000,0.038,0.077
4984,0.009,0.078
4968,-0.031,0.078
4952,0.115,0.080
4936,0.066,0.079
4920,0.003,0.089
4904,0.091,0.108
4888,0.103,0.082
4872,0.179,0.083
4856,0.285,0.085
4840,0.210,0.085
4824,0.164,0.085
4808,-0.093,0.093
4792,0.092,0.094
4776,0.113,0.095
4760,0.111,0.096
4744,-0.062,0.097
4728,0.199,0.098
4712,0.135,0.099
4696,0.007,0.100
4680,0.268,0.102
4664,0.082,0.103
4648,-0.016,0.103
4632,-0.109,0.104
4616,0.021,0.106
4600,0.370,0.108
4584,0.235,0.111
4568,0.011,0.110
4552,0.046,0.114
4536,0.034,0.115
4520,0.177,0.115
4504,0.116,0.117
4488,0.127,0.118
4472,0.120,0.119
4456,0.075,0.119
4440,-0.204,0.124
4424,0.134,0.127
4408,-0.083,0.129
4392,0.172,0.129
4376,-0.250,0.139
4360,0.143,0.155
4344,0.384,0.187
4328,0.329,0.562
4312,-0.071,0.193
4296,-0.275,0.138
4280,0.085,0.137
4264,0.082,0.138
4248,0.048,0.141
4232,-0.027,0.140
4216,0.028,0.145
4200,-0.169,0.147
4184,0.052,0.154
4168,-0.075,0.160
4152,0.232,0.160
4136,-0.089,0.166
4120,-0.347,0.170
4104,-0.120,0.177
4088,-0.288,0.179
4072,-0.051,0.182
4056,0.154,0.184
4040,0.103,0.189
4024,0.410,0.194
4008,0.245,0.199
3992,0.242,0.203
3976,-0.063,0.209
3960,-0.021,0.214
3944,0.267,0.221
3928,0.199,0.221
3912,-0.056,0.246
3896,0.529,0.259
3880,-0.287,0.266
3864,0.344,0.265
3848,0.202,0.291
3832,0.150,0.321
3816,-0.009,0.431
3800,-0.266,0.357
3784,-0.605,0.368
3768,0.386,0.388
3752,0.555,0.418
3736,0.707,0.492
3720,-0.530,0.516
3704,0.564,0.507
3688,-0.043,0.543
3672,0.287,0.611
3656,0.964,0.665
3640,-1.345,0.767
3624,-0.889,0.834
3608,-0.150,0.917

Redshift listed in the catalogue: 0.605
